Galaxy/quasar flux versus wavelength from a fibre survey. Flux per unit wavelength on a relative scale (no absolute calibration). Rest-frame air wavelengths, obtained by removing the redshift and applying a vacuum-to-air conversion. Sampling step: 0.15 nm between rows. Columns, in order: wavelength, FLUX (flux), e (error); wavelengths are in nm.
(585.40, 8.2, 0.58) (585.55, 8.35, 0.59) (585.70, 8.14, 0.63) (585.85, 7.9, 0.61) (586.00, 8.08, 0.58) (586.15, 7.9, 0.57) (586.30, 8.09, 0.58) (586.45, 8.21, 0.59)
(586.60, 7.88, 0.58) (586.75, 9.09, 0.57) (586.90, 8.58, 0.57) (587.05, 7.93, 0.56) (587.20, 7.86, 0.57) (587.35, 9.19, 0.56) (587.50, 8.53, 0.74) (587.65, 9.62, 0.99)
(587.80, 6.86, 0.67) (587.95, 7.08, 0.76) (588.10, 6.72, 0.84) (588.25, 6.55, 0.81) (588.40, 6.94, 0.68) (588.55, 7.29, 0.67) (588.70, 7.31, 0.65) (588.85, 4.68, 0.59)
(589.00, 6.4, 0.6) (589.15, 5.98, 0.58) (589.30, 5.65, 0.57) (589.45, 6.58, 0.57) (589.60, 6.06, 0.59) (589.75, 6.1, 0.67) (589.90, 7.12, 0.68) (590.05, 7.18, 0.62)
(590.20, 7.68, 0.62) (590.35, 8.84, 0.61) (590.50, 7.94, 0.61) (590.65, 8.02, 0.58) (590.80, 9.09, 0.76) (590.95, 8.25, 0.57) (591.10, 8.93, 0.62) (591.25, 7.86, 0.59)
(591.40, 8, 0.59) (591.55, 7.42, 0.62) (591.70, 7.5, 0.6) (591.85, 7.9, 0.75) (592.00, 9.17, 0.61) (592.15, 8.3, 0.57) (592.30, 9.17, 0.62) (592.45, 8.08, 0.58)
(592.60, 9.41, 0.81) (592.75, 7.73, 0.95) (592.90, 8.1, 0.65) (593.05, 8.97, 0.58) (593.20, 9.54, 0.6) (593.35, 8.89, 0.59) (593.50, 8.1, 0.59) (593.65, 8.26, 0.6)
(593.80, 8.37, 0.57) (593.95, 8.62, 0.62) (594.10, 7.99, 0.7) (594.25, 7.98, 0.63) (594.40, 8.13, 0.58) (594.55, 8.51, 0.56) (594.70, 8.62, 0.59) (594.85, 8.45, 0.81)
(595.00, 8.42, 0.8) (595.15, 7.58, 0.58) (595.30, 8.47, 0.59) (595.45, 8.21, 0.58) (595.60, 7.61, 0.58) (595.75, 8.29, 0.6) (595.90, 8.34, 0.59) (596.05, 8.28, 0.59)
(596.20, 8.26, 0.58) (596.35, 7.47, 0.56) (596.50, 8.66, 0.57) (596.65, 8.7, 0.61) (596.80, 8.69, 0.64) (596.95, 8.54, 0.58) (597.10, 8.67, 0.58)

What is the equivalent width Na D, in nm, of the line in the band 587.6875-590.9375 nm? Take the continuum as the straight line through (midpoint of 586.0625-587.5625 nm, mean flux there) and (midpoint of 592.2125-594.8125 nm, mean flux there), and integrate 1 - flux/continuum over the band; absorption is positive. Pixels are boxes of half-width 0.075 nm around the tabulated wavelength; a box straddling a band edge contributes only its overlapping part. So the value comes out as 0.534 nm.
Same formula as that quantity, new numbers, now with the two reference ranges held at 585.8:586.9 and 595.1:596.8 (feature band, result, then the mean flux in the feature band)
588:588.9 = 0.170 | 6.65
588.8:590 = 0.304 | 6.12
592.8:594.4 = -0.049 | 8.45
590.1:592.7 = -0.035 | 8.31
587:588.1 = 0.019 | 8.06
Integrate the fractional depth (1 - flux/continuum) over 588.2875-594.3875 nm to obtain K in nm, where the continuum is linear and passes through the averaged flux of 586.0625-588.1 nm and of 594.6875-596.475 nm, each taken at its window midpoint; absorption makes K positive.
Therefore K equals 0.285 nm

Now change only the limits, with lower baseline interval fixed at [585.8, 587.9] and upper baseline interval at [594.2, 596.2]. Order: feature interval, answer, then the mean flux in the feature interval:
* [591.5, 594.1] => -0.06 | 8.44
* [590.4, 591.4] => -0.01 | 8.33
